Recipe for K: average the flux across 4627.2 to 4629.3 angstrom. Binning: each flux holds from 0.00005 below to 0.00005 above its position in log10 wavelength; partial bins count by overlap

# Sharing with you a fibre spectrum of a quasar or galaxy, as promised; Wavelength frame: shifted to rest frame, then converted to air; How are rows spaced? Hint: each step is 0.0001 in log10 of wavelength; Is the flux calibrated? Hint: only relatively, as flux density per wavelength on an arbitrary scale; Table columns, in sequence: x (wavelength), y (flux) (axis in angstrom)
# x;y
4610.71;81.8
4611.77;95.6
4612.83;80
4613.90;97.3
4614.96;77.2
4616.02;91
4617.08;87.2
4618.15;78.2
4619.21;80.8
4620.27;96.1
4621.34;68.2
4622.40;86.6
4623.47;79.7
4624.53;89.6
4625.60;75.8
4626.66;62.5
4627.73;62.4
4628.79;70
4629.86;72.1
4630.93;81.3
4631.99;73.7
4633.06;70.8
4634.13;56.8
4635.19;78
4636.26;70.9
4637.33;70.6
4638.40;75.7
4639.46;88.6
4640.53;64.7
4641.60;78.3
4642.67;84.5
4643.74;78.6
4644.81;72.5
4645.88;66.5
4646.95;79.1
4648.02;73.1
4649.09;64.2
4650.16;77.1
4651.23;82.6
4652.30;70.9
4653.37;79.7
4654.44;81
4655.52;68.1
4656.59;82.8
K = 66.3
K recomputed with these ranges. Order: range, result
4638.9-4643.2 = 79.1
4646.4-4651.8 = 75.2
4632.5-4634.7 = 64.2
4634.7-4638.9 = 73.6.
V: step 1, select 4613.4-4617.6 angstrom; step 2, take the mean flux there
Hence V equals 88.3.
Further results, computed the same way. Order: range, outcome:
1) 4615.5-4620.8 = 86.7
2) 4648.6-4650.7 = 70.9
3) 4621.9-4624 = 83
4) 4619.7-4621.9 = 82.3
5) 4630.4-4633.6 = 75.2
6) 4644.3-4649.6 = 71.1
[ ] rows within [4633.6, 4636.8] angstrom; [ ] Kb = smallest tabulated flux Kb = 56.8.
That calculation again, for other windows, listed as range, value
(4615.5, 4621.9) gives 68.2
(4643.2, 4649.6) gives 64.2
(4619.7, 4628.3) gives 62.4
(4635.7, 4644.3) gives 64.7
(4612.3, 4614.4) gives 80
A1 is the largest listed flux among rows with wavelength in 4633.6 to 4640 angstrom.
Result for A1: 88.6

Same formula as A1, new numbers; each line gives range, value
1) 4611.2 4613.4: 95.6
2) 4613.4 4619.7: 97.3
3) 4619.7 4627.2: 96.1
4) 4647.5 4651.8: 82.6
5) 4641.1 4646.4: 84.5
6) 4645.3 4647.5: 79.1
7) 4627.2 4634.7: 81.3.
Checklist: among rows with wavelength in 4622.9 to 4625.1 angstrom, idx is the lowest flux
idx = 79.7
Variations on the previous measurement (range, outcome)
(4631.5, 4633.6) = 70.8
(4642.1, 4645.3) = 72.5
